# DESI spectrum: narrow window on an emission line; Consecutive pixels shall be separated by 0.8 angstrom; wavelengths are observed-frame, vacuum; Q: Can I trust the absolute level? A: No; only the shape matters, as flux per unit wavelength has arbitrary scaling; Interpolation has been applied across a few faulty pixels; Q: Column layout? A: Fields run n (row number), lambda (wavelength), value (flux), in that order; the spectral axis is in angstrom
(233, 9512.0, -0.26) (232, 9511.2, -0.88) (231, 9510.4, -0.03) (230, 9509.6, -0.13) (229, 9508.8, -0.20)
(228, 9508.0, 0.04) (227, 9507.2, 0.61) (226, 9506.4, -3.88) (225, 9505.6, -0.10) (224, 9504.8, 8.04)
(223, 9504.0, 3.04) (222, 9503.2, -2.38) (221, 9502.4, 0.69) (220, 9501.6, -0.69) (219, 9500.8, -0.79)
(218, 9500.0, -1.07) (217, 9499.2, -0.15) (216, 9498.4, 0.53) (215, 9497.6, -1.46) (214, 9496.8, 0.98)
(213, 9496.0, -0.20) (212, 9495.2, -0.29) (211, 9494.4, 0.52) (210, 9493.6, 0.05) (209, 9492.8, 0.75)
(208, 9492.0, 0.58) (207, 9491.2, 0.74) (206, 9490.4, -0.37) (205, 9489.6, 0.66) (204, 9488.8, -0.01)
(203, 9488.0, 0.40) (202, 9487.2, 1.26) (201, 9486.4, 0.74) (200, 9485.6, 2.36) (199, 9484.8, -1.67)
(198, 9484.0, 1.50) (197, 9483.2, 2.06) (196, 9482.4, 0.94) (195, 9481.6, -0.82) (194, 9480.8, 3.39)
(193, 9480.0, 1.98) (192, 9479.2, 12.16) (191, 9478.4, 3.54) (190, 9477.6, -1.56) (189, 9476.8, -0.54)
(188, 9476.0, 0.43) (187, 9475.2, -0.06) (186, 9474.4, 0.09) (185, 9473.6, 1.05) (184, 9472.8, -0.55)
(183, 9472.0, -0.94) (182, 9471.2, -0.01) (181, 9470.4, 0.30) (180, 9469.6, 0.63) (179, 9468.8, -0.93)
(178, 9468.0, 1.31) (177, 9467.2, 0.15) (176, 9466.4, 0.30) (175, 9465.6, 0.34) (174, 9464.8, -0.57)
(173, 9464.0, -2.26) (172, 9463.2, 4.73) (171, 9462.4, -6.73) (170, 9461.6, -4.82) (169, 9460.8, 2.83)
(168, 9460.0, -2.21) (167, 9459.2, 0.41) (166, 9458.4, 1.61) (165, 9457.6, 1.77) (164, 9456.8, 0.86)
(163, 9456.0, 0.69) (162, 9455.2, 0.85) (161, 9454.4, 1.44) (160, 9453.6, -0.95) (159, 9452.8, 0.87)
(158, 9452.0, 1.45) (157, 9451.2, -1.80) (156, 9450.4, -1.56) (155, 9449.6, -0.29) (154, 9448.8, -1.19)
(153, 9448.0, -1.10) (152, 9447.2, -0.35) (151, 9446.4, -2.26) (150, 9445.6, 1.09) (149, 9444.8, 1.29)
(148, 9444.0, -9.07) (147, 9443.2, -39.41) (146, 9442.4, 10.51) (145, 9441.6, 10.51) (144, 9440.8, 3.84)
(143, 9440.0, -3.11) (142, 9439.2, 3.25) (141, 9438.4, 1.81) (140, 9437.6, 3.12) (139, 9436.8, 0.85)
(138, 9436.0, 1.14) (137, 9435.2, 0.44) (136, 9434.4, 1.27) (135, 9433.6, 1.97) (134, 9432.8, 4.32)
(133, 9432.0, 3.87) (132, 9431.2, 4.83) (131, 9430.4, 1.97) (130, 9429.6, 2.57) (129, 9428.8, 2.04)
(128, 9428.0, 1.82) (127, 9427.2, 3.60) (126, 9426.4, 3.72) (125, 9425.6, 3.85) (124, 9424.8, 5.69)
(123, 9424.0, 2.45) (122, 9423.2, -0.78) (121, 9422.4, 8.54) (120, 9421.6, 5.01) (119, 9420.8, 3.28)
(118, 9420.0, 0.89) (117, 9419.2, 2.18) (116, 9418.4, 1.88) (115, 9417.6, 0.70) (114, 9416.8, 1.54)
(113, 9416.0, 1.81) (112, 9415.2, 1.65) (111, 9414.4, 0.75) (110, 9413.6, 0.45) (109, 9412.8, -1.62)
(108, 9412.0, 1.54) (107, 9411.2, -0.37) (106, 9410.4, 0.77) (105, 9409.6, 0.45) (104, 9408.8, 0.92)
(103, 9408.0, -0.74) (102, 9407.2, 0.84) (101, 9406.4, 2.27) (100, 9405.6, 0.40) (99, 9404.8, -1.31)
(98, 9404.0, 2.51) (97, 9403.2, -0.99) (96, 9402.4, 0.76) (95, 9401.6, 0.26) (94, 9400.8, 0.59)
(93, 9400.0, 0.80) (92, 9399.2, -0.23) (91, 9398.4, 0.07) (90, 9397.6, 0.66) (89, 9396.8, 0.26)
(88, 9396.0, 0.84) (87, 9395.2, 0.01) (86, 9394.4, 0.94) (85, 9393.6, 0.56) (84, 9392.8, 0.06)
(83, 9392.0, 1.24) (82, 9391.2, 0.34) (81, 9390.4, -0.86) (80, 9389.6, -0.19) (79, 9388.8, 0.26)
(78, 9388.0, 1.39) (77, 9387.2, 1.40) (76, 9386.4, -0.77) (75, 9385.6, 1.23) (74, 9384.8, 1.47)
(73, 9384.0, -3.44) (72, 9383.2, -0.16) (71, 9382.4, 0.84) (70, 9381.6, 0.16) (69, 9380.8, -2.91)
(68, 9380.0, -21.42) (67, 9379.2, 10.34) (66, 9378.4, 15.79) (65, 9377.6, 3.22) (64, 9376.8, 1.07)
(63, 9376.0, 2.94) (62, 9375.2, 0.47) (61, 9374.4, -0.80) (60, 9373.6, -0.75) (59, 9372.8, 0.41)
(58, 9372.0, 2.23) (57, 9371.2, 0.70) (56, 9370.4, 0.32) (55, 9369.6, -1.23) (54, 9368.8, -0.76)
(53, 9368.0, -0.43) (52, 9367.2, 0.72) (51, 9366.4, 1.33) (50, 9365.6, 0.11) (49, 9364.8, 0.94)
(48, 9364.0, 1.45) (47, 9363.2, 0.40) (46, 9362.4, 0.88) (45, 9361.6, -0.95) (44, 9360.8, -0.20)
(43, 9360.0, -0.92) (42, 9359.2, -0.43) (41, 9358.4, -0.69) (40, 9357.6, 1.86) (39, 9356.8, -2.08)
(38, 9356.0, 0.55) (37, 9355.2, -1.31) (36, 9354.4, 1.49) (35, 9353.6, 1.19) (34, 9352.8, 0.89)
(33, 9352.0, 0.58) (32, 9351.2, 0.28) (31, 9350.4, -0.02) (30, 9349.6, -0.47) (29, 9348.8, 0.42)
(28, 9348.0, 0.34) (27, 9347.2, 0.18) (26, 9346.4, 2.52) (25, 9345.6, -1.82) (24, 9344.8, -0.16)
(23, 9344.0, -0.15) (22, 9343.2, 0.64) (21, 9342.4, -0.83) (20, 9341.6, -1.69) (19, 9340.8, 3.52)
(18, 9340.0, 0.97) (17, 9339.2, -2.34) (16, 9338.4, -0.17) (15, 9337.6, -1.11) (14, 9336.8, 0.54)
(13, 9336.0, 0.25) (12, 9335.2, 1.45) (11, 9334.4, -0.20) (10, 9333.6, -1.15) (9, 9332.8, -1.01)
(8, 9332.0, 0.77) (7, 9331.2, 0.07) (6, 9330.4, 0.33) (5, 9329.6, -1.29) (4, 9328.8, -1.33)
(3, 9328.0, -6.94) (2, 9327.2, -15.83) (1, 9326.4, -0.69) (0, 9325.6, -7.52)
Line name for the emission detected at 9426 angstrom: [O II]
